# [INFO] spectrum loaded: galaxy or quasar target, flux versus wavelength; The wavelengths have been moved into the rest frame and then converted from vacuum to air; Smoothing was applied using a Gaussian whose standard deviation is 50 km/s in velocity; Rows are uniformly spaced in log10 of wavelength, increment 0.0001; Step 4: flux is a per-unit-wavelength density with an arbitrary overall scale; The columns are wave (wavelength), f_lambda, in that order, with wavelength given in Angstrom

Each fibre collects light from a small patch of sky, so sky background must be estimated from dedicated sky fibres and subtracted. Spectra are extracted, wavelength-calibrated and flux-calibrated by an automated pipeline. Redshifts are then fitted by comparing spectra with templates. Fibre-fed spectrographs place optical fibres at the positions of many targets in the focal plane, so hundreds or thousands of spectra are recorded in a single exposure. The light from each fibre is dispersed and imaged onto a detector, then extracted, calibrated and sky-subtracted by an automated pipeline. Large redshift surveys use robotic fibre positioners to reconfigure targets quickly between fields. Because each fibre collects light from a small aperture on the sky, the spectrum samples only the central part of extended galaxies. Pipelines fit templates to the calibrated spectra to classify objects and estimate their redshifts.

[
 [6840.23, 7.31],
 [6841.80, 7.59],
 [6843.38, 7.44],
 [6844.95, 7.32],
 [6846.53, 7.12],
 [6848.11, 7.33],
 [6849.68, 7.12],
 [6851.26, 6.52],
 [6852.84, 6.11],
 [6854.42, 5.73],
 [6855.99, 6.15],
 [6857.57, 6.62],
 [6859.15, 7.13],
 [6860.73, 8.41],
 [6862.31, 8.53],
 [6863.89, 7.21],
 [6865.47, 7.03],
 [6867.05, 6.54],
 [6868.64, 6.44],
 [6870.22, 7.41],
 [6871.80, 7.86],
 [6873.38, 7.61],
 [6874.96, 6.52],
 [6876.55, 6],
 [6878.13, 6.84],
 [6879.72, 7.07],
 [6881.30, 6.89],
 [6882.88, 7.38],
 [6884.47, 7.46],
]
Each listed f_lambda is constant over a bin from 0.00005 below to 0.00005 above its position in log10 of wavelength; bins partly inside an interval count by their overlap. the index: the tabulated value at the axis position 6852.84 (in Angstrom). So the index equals 6.11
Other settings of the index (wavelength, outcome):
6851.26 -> 6.52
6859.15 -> 7.13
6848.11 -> 7.33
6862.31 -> 8.53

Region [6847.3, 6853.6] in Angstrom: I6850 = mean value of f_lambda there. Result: 6.77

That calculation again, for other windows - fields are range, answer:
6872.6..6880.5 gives 6.8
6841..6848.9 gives 7.37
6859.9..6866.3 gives 7.78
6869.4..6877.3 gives 7.09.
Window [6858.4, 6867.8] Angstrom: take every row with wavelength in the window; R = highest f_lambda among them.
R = 8.53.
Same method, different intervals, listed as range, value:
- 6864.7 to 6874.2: 7.86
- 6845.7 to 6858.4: 7.33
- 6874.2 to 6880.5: 7.07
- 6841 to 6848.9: 7.59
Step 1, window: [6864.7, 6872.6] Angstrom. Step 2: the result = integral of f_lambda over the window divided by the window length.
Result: 7.06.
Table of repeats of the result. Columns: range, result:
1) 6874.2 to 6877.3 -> 6.25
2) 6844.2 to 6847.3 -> 7.21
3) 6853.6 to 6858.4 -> 6.18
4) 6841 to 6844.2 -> 7.53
